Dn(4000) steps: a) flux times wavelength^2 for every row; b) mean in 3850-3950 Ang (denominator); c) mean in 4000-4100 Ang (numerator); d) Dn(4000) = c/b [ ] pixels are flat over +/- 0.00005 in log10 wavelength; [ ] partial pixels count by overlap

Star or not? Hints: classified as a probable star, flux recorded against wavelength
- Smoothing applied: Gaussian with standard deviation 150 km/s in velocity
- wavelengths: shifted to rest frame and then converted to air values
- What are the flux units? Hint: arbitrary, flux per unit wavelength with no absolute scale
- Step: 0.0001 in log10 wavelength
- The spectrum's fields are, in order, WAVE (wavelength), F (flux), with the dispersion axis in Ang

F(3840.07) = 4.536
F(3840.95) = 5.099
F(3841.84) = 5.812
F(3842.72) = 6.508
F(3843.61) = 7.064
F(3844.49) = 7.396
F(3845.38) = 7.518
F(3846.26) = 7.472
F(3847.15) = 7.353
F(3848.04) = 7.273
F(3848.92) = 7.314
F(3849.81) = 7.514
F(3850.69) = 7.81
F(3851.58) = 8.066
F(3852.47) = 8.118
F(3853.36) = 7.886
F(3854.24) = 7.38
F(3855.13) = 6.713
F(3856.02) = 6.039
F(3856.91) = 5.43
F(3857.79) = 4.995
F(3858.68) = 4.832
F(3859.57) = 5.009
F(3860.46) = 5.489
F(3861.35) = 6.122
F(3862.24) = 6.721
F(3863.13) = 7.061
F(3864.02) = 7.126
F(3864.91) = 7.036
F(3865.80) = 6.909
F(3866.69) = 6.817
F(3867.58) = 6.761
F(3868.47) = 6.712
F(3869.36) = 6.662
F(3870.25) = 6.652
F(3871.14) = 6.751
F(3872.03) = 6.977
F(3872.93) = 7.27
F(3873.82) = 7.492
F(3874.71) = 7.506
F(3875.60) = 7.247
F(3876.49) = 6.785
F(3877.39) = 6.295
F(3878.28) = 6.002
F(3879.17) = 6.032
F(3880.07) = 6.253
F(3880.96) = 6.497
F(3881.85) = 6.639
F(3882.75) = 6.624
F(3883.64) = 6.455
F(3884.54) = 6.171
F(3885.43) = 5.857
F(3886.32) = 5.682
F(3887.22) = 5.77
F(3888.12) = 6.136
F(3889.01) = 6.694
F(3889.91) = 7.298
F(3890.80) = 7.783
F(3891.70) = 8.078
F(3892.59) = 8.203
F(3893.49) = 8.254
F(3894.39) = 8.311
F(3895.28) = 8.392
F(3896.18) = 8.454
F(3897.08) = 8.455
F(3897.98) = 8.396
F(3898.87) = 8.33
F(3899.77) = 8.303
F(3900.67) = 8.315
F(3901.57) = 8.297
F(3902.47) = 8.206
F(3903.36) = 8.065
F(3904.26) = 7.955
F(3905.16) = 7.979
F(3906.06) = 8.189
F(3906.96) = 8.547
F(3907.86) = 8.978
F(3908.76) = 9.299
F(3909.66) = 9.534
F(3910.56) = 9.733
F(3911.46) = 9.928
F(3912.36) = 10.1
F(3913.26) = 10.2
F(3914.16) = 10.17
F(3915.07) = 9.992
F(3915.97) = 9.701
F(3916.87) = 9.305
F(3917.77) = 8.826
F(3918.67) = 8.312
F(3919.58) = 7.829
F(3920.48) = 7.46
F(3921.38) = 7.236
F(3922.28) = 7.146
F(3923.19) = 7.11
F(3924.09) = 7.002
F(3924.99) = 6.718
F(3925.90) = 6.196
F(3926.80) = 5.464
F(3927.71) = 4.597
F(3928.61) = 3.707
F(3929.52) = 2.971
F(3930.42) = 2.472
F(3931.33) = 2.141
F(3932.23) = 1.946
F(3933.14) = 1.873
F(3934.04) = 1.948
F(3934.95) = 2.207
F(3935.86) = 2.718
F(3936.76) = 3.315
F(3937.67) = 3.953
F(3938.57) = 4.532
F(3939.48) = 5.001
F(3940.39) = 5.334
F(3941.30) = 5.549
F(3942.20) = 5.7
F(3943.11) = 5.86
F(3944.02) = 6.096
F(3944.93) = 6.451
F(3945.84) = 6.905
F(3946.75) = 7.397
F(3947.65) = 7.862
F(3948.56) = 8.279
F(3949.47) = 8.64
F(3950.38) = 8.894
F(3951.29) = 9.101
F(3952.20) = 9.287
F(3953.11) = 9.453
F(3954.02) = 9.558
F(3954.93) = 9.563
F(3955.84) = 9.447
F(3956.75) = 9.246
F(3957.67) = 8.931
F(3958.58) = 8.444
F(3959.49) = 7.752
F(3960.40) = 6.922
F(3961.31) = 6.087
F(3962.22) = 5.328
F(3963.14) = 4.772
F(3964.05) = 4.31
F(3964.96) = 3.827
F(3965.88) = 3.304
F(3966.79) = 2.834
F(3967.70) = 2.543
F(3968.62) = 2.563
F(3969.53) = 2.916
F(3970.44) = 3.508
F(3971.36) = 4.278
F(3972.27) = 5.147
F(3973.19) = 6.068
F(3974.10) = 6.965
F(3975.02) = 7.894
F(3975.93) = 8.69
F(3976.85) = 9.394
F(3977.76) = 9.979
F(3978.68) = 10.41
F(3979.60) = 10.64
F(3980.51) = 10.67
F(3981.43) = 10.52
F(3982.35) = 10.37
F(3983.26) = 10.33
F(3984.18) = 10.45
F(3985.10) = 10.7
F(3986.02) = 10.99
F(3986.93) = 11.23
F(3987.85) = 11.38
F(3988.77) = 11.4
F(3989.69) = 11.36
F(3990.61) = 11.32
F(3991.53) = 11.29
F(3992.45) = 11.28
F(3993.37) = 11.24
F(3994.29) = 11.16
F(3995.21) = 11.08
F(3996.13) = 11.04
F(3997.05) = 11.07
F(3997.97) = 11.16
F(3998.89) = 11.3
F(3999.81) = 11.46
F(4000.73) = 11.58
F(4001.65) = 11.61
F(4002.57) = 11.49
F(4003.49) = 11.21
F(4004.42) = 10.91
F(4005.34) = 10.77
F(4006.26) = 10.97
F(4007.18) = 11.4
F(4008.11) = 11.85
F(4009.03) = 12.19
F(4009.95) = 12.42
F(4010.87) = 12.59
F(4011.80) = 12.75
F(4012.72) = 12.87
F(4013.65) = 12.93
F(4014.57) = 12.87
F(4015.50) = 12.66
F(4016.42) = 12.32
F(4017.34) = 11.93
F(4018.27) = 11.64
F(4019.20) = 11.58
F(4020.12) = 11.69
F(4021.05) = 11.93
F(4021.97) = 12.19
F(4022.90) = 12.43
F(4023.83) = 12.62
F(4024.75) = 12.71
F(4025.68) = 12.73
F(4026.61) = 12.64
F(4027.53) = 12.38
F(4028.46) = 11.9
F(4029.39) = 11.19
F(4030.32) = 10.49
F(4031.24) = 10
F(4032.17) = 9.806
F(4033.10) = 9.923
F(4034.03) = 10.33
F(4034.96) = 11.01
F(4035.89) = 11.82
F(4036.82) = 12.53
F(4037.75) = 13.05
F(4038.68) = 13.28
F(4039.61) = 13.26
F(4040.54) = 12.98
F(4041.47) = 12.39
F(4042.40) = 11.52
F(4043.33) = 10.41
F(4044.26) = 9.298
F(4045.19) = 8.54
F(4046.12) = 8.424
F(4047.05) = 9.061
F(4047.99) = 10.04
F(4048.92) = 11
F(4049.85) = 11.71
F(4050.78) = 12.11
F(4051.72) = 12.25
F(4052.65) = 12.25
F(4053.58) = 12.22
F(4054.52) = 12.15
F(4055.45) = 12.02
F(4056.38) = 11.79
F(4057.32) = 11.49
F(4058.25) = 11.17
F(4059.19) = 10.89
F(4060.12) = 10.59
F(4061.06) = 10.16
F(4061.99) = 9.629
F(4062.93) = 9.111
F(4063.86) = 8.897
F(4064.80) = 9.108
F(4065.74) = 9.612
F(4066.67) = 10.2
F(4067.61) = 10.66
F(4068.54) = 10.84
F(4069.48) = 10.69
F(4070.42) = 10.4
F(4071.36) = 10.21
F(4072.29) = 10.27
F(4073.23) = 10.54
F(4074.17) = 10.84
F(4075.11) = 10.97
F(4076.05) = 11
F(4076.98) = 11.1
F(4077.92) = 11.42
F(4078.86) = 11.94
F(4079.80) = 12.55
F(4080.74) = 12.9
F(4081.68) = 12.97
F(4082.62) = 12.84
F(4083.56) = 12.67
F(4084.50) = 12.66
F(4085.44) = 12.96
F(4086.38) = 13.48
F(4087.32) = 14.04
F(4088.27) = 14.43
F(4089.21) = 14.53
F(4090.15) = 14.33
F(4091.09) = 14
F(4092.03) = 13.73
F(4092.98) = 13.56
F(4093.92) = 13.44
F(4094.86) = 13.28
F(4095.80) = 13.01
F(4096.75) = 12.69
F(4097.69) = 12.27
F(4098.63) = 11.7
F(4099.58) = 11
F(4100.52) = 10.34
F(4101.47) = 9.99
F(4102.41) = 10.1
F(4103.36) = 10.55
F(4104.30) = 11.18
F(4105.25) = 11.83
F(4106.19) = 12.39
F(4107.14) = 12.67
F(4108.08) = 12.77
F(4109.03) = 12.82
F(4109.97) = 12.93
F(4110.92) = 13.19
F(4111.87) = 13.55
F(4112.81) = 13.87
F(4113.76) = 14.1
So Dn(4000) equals 1.9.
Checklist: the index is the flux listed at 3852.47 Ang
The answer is 8.118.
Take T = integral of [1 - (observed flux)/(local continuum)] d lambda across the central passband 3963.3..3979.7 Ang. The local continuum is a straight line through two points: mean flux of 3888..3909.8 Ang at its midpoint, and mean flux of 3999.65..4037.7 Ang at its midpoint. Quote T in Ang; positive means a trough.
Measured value 7.4 Ang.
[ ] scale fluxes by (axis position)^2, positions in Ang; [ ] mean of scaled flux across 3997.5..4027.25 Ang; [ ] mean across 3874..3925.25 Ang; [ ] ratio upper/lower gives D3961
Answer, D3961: 1.62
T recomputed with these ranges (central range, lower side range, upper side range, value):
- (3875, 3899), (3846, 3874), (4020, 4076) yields 1.2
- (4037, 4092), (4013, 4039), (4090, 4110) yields 2.6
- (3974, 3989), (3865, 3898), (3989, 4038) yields 0.5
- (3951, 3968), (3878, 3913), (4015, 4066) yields 4.4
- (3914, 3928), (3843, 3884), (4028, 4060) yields 0.9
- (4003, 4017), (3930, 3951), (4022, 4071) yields -4.7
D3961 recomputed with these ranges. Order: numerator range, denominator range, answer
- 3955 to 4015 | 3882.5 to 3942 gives 1.41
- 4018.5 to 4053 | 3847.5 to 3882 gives 1.86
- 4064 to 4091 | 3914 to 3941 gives 2.31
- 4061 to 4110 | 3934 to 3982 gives 1.90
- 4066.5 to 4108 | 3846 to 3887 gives 2.02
